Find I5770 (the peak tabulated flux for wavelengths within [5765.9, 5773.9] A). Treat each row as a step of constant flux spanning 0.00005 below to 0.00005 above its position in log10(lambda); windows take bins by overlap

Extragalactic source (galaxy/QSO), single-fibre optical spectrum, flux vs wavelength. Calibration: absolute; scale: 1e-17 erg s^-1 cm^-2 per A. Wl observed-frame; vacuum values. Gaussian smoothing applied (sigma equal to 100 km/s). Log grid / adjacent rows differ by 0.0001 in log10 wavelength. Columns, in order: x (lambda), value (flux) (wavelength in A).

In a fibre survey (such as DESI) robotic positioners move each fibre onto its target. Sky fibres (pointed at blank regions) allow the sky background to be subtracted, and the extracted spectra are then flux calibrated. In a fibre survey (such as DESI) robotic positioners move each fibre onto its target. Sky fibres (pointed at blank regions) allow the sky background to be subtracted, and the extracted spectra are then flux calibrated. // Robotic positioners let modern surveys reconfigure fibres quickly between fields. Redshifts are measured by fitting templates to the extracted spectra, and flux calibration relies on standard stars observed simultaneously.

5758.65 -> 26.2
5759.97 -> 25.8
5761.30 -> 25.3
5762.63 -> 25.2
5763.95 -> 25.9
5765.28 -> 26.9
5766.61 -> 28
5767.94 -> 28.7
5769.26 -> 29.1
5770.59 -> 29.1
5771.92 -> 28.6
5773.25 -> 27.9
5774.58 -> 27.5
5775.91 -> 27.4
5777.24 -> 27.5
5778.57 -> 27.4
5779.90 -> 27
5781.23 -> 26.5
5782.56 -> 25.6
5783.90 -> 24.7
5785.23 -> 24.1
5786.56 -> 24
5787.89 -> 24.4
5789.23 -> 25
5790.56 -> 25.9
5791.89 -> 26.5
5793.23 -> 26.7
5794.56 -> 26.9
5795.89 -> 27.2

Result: 29.1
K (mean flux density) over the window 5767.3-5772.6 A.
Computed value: 28.9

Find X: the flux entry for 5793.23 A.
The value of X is 26.7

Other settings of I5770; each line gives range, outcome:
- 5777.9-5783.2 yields 27.4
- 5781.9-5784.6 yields 25.6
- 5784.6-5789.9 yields 25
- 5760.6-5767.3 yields 28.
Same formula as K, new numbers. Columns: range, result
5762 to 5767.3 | 26.5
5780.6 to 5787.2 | 25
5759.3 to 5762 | 25.5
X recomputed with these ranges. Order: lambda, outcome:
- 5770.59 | 29.1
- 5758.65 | 26.2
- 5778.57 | 27.4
